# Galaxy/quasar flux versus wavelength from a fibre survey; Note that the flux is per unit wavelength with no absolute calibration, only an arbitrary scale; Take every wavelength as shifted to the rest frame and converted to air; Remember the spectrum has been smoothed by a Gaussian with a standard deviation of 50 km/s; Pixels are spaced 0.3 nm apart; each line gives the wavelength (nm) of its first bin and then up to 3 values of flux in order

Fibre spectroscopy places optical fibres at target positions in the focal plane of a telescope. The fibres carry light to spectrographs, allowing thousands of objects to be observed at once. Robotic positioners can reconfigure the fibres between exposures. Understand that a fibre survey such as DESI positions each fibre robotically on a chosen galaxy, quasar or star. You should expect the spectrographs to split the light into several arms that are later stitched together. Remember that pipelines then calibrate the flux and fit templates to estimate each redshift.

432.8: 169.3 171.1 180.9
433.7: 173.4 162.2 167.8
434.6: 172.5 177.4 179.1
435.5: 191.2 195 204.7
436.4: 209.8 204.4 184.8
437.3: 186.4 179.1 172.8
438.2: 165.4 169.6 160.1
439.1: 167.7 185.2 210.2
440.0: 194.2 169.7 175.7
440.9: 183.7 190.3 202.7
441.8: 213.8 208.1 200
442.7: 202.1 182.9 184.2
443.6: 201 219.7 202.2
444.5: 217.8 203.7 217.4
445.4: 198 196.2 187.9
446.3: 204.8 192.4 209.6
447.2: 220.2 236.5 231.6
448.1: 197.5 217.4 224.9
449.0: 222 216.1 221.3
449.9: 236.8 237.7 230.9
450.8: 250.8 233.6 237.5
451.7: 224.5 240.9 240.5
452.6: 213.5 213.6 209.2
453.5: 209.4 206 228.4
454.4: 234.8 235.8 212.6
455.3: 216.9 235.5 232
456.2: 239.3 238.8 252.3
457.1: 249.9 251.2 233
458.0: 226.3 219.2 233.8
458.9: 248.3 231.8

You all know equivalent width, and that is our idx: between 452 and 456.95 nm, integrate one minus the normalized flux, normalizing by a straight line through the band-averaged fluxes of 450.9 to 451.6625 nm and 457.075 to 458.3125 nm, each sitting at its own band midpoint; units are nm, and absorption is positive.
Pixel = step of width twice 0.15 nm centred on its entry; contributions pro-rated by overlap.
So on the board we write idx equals 0.19 nm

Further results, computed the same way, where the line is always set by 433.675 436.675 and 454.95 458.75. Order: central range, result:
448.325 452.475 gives -0.22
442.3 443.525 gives 0.06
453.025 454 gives 0.07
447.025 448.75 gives -0.06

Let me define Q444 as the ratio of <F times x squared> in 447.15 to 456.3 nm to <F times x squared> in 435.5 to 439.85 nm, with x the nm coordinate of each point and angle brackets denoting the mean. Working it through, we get 1.3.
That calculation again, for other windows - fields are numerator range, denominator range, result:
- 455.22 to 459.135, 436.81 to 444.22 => 1.35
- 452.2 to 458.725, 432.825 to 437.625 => 1.36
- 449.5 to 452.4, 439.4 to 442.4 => 1.27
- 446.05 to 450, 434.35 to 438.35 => 1.23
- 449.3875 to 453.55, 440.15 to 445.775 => 1.20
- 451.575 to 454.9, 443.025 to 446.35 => 1.15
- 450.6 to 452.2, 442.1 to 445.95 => 1.21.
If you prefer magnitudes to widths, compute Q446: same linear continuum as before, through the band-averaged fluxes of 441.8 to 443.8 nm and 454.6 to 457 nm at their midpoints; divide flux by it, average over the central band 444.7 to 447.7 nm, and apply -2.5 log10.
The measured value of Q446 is 0.00 mag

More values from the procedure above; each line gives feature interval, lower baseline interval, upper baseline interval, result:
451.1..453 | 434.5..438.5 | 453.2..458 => -0.033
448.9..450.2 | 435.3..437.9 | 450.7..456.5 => -0.032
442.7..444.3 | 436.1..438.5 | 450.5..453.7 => 0.028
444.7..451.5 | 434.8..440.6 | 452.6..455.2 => -0.062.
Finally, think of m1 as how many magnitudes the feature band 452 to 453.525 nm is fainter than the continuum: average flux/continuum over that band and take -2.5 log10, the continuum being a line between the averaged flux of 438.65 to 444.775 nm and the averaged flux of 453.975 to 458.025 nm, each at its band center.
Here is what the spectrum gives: 0.03 mag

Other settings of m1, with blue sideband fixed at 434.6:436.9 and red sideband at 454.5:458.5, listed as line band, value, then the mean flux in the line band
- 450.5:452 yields -0.06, 236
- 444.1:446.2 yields 0.04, 203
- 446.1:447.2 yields 0.05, 204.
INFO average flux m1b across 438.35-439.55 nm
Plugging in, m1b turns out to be 171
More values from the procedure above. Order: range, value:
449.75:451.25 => 238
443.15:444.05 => 202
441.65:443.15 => 201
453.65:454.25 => 217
